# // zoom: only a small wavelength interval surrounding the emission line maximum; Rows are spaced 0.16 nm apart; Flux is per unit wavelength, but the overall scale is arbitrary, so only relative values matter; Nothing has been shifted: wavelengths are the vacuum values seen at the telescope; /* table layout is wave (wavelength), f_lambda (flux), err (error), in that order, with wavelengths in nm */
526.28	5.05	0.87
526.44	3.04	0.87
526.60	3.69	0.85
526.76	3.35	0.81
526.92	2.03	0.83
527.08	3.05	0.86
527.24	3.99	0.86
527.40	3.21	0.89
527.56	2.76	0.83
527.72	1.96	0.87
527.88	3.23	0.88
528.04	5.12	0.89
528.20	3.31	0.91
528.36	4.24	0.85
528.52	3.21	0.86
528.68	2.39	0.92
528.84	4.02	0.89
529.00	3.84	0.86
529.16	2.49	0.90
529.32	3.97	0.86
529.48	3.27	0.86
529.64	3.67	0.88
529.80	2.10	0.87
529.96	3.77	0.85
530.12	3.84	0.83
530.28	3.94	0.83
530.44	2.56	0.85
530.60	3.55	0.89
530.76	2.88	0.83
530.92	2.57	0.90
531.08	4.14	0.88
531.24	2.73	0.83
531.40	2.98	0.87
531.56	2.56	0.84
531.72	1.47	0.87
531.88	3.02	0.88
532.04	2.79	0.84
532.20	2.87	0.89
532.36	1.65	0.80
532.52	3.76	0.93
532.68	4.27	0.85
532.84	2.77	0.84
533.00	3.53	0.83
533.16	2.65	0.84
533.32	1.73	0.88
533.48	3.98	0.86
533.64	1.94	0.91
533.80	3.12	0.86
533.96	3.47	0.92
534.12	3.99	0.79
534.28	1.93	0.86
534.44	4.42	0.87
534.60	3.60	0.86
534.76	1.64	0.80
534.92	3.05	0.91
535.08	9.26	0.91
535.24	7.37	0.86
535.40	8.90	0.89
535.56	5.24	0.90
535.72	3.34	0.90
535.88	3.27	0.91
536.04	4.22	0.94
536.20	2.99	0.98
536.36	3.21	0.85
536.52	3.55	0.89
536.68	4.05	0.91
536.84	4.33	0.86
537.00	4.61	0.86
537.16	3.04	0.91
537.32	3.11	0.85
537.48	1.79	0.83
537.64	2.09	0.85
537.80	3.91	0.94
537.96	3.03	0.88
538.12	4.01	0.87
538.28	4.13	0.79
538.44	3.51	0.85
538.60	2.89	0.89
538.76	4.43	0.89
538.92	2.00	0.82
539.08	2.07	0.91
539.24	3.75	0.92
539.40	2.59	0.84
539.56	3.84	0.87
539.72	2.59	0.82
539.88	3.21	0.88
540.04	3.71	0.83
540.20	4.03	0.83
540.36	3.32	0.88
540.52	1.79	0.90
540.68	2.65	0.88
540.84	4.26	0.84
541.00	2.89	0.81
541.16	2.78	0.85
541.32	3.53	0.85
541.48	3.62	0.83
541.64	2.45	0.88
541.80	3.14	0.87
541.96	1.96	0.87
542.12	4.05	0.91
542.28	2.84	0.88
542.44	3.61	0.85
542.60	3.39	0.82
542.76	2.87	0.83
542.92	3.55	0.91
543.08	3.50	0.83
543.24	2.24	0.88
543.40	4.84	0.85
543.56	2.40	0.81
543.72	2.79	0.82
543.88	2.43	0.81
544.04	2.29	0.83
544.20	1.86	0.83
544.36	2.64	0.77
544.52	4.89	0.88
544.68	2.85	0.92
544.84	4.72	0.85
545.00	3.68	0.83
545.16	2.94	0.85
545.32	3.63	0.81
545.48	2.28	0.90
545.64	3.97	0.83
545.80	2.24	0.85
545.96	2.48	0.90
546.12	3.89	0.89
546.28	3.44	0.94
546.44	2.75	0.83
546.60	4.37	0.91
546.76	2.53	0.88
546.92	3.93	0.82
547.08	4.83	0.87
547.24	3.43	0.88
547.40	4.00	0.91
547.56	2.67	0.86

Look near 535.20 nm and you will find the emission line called H-gamma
